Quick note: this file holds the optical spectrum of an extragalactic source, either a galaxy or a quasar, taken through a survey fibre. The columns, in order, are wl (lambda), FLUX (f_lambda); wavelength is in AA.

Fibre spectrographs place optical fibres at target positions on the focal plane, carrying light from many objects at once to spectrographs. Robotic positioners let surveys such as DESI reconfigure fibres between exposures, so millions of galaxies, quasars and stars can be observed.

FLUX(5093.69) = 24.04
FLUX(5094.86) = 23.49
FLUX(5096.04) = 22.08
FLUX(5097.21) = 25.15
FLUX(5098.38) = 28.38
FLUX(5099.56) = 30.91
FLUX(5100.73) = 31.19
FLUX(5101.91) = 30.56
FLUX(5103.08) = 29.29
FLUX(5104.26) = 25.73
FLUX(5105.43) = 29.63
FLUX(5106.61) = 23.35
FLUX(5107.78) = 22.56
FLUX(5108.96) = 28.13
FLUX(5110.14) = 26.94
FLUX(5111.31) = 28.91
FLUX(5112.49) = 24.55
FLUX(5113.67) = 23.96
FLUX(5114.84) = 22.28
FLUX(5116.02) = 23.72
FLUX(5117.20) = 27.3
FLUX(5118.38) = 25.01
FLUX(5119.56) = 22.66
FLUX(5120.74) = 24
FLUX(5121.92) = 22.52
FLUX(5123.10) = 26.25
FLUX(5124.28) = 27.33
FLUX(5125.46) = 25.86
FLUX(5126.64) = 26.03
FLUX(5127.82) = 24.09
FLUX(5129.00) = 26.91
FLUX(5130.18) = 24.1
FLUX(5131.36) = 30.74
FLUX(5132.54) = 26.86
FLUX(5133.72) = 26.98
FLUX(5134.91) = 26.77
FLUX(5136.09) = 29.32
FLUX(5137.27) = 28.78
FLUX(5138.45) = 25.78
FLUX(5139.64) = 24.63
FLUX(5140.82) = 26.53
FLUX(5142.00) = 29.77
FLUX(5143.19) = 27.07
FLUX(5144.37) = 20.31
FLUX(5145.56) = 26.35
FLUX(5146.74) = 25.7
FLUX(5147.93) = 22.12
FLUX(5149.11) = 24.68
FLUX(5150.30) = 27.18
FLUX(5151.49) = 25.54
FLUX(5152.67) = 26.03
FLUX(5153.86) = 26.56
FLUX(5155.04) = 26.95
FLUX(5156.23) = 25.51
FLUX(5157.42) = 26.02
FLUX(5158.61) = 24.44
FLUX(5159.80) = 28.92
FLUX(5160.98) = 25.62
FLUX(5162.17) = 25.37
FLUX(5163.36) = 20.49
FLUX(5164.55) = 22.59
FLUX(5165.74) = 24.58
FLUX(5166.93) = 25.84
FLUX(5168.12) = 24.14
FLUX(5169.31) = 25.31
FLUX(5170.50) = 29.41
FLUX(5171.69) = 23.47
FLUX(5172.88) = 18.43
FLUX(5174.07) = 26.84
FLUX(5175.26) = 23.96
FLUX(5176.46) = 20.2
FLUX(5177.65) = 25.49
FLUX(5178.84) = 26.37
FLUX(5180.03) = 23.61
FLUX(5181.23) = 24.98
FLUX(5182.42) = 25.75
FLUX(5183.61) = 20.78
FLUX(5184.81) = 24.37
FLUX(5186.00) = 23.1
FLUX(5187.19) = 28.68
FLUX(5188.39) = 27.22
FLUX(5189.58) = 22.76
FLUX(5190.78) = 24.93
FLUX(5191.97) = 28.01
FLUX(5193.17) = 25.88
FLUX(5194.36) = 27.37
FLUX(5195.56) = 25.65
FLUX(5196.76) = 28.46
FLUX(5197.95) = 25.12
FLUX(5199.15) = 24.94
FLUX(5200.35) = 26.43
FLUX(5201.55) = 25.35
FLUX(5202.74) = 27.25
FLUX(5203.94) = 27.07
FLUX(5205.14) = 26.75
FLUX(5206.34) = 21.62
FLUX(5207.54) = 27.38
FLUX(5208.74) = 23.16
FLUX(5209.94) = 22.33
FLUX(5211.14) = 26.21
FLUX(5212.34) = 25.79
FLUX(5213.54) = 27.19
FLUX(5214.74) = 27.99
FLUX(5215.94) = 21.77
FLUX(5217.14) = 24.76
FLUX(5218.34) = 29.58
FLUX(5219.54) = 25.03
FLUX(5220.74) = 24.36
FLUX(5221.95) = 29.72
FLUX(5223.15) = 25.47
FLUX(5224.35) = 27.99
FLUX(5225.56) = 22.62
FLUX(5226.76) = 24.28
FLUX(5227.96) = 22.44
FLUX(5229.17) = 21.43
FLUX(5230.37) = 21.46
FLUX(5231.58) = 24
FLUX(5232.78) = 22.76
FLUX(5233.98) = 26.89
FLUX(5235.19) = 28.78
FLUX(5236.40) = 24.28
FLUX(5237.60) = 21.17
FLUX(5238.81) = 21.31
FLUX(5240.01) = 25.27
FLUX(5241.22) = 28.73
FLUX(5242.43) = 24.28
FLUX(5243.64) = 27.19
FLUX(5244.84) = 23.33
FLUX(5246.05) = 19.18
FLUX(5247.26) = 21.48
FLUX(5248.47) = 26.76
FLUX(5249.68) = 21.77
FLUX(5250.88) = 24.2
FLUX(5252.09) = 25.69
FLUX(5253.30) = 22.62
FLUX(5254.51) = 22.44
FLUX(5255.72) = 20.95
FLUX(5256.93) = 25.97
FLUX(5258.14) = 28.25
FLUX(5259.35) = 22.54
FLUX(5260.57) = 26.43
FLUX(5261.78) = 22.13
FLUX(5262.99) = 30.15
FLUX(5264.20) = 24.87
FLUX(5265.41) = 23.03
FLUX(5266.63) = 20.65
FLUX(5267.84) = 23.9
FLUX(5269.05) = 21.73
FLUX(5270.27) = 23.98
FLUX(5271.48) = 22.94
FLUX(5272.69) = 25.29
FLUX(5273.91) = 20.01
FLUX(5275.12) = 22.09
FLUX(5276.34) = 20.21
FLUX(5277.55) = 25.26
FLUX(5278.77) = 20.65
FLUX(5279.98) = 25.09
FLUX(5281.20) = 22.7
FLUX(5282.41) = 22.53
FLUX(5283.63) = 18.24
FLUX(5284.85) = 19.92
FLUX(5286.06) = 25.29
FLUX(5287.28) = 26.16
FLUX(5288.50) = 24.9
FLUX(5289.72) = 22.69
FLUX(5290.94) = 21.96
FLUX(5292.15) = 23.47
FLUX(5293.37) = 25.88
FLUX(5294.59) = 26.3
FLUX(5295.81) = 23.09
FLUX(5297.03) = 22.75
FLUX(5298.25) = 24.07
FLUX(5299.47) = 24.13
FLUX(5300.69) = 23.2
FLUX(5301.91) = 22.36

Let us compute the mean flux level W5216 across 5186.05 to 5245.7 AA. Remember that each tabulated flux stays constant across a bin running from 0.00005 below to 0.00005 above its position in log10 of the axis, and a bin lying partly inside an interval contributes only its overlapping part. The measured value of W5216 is 25.3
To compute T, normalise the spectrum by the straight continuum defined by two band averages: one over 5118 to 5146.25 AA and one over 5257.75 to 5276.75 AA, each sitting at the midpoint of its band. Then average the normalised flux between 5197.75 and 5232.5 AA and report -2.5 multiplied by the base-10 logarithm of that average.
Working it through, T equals -0.03 mag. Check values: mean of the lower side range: 26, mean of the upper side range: 23.6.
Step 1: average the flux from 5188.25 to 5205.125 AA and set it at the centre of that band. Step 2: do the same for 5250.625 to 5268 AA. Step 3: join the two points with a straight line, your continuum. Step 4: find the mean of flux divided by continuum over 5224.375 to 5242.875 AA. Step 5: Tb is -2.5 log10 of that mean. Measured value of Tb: 0.04 mag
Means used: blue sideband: 26.2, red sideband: 24.3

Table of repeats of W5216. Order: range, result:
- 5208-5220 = 25.4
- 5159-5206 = 25.1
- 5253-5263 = 24.3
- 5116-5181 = 25.4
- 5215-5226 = 25.8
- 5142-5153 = 25.2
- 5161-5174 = 24.1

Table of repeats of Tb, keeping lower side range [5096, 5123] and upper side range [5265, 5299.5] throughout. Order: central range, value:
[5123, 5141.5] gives -0.04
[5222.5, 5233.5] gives 0.01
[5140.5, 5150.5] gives 0.00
